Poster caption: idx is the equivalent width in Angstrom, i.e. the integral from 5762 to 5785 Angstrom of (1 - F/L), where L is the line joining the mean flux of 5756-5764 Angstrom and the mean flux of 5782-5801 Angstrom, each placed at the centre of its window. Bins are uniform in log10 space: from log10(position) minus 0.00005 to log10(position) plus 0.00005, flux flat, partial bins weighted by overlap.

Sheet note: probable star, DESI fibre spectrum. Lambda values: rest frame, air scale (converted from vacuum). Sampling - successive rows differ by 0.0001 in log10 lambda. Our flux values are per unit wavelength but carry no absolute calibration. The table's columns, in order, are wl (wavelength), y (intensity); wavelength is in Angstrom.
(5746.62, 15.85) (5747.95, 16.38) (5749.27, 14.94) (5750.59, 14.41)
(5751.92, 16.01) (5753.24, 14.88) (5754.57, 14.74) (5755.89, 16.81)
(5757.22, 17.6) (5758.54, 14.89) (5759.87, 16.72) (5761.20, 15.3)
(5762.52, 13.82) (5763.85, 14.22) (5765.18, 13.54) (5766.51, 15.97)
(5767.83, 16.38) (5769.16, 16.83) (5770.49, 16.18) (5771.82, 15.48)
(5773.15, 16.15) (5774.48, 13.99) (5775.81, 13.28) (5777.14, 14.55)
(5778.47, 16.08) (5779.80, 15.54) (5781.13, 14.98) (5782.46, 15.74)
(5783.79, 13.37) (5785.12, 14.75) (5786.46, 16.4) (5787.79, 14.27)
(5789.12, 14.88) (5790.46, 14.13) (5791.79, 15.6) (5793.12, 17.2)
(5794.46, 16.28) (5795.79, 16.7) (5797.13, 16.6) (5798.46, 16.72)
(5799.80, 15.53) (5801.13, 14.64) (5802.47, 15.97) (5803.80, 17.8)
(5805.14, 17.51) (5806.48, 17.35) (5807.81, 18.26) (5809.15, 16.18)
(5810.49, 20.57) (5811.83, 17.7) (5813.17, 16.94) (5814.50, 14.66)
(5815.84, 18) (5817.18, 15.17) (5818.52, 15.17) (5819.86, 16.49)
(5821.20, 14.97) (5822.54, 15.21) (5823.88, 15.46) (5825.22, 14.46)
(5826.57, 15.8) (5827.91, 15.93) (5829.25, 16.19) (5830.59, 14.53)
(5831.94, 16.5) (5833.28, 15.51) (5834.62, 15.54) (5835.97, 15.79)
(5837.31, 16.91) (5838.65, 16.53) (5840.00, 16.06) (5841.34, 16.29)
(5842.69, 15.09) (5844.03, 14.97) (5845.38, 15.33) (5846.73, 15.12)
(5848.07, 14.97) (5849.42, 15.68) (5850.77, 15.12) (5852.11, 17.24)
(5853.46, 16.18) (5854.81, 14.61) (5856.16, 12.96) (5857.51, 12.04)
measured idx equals 0.8 Angstrom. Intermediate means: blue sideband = 15.6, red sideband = 15.6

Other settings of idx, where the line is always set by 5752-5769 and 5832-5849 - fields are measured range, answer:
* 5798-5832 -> -1.43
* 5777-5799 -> 0.03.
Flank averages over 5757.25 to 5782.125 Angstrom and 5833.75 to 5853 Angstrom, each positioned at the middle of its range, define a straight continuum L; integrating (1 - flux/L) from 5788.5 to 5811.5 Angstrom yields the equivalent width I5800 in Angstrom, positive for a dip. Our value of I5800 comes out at -1.66 Angstrom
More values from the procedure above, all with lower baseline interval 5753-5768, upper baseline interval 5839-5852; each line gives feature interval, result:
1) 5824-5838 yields -0.2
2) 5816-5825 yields 0.0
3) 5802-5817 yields -1.8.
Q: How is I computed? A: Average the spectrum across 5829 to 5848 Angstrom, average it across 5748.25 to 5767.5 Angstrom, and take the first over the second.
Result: 1.0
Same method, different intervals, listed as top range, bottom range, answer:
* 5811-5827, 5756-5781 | 1.03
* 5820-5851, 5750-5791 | 1.02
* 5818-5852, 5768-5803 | 1.01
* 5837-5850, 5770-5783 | 1.03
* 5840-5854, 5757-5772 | 1.01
